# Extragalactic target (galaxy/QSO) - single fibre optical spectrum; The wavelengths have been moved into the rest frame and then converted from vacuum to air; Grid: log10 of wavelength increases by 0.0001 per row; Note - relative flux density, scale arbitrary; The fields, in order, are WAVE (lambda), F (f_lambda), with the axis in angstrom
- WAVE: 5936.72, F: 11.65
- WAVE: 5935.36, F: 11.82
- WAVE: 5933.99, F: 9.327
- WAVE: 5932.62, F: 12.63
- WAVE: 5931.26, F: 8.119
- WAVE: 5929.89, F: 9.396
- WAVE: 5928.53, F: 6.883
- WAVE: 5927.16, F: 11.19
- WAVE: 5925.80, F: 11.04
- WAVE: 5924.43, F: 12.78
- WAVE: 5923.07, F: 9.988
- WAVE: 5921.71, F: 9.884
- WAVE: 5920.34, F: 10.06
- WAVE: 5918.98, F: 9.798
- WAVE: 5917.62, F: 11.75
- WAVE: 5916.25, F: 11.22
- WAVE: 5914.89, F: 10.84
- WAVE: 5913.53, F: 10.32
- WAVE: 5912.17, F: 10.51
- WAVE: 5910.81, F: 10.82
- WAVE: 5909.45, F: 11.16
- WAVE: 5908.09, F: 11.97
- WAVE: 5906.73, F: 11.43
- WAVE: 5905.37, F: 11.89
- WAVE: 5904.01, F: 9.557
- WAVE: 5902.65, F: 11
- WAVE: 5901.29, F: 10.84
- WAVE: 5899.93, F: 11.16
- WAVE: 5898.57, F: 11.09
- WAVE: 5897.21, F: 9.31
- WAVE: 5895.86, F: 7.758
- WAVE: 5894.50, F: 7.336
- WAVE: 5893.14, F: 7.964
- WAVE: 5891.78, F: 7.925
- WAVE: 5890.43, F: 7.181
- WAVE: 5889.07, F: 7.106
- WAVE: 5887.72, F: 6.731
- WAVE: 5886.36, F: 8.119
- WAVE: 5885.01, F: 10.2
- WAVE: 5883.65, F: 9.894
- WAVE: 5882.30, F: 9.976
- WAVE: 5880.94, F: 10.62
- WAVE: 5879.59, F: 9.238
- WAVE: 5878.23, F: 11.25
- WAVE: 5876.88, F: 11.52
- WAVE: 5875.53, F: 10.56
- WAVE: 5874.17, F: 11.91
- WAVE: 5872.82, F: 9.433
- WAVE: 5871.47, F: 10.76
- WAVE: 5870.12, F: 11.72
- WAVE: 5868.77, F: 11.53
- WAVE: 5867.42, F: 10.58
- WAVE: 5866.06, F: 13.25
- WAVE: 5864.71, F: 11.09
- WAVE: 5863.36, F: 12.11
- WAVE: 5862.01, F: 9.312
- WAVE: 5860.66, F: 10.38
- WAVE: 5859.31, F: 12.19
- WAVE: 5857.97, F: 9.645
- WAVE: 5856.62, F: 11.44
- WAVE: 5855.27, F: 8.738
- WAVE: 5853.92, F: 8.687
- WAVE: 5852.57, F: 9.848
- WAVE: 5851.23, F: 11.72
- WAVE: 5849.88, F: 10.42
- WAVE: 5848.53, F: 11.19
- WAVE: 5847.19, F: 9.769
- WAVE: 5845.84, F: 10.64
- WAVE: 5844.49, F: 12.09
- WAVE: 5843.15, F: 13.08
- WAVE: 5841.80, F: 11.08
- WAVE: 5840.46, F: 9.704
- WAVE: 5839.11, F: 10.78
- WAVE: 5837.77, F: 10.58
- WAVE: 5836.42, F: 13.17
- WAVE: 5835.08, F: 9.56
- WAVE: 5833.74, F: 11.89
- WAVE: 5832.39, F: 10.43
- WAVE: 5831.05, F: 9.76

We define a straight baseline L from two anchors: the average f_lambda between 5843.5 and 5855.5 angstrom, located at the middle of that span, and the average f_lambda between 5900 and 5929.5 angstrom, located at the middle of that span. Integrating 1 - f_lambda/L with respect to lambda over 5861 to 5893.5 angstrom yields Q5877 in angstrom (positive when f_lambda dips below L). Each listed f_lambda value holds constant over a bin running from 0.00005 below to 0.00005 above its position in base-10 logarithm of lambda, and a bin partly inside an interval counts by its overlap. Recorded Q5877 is 1.7 angstrom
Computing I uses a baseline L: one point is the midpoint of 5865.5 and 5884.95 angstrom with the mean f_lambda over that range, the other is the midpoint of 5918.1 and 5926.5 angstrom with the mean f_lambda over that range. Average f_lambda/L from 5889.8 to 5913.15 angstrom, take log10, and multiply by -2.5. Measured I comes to 0.08 mag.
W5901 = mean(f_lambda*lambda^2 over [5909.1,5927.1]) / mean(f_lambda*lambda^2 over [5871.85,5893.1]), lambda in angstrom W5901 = 1.16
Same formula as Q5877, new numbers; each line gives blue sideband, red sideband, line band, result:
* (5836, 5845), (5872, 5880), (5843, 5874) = 0.63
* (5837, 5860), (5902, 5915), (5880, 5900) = 3.89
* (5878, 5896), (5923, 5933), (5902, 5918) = -2.56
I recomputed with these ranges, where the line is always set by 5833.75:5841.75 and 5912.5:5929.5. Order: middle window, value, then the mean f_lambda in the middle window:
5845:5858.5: 0.060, 10.2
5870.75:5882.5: 0.008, 10.6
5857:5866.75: -0.038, 11.1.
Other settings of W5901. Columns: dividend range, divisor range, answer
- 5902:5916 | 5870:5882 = 1.04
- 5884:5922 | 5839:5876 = 0.92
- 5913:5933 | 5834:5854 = 0.98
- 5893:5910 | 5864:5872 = 0.90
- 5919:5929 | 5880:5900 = 1.19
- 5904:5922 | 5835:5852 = 1.00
